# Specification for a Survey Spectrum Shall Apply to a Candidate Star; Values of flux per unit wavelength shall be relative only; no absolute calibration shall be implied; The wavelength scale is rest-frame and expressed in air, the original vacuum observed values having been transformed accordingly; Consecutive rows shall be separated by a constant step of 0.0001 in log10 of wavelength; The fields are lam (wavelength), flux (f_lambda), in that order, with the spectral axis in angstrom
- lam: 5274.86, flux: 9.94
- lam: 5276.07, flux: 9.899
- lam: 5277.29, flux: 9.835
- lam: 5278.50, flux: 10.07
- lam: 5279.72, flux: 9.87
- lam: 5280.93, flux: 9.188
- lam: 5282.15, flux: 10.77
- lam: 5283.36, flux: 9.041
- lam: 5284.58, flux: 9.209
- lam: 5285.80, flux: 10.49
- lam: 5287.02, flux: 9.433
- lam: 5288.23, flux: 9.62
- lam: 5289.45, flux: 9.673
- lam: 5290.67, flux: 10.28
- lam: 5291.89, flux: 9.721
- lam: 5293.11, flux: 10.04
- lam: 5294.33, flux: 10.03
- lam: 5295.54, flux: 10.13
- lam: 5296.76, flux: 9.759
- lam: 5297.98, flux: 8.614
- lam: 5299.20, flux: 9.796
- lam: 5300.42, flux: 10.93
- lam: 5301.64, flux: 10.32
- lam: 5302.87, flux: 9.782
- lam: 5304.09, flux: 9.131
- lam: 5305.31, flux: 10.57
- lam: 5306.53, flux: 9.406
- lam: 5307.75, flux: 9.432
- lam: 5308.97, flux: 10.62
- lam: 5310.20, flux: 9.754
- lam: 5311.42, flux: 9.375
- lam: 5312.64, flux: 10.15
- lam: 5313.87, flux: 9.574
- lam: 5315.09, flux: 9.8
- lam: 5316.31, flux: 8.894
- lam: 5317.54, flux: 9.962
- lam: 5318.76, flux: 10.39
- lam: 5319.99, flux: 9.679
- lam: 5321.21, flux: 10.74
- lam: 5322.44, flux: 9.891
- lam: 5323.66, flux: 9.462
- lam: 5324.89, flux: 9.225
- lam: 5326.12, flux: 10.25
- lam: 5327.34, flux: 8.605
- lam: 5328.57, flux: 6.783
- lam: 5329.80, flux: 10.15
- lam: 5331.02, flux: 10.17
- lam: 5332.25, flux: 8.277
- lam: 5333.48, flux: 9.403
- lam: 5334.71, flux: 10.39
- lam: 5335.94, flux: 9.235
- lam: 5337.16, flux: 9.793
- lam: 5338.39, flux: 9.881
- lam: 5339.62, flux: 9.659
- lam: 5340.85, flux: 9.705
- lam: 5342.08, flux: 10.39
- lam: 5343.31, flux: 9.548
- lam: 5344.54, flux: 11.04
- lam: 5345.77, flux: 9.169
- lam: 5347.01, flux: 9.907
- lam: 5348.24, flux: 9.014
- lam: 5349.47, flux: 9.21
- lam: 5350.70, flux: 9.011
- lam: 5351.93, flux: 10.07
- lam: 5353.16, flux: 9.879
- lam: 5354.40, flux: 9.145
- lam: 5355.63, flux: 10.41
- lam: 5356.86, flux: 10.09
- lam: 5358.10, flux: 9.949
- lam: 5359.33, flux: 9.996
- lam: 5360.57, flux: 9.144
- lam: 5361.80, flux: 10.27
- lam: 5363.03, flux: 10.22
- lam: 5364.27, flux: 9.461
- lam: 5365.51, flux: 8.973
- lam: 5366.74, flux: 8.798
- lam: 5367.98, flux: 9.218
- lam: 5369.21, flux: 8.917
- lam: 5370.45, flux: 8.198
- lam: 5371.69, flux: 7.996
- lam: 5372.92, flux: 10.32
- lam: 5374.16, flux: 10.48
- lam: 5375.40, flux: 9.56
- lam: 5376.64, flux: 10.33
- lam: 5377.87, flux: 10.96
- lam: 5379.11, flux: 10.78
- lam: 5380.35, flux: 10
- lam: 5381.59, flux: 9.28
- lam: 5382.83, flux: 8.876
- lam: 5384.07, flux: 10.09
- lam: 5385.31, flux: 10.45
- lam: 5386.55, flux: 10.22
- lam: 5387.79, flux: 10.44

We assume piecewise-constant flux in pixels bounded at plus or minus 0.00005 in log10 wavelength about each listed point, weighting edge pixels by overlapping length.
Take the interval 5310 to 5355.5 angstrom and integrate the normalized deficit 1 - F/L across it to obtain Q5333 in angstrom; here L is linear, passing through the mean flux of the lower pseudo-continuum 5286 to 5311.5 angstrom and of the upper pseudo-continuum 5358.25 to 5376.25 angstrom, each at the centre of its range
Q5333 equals 0.1 angstrom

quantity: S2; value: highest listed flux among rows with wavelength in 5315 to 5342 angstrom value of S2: 10.74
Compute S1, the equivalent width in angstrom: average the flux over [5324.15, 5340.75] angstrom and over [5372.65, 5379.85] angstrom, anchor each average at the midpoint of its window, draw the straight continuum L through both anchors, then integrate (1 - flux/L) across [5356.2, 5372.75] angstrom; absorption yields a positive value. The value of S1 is 1.25 angstrom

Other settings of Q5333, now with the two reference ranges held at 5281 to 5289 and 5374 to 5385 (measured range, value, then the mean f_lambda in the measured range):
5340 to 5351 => 0.3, 9.68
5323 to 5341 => 0.9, 9.4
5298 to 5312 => -0.1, 9.86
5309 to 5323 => -0.1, 9.87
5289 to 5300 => -0.1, 9.81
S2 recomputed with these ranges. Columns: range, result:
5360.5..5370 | 10.27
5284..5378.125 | 11.04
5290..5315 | 10.93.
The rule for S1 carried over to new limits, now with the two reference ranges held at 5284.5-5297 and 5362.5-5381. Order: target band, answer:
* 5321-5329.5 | 0.5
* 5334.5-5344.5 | -0.2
